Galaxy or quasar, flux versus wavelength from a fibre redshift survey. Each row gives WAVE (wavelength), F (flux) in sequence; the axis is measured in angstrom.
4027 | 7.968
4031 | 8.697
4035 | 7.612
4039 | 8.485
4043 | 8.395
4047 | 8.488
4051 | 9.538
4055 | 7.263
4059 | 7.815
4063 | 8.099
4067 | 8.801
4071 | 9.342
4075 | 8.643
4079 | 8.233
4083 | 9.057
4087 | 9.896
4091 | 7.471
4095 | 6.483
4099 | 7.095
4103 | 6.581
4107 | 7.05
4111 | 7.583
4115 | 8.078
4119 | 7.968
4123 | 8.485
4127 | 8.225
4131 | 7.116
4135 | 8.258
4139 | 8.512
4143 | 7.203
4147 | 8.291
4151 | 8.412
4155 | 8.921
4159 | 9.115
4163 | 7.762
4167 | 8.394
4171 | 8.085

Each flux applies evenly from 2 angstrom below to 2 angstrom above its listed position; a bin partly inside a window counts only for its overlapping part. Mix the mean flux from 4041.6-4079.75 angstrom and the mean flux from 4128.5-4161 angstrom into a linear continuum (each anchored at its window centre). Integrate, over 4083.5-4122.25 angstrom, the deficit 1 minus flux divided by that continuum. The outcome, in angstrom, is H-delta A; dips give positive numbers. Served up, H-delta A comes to 3.2 angstrom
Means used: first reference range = 8.47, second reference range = 8.23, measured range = 7.66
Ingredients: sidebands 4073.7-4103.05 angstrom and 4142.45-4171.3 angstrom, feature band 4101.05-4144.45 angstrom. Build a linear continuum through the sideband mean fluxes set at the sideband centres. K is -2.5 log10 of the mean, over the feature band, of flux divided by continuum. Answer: 0.06 mag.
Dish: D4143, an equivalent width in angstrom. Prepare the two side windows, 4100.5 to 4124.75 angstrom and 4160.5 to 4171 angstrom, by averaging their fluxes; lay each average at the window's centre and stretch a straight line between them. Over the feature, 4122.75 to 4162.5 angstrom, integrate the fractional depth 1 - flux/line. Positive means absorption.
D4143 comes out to -1.6 angstrom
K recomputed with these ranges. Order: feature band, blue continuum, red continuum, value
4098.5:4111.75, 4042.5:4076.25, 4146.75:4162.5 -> 0.21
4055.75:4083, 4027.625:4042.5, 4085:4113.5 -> -0.09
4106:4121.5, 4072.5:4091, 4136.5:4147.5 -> 0.08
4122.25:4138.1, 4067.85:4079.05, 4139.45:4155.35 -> 0.04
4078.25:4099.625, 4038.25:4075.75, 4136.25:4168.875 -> 0.04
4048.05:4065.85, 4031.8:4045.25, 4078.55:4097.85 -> 0.00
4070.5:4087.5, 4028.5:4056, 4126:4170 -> -0.08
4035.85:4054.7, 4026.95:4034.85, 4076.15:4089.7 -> -0.01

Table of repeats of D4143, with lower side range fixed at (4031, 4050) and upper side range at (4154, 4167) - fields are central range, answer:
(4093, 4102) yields 1.79 angstrom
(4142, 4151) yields 0.60 angstrom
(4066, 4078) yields -0.67 angstrom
